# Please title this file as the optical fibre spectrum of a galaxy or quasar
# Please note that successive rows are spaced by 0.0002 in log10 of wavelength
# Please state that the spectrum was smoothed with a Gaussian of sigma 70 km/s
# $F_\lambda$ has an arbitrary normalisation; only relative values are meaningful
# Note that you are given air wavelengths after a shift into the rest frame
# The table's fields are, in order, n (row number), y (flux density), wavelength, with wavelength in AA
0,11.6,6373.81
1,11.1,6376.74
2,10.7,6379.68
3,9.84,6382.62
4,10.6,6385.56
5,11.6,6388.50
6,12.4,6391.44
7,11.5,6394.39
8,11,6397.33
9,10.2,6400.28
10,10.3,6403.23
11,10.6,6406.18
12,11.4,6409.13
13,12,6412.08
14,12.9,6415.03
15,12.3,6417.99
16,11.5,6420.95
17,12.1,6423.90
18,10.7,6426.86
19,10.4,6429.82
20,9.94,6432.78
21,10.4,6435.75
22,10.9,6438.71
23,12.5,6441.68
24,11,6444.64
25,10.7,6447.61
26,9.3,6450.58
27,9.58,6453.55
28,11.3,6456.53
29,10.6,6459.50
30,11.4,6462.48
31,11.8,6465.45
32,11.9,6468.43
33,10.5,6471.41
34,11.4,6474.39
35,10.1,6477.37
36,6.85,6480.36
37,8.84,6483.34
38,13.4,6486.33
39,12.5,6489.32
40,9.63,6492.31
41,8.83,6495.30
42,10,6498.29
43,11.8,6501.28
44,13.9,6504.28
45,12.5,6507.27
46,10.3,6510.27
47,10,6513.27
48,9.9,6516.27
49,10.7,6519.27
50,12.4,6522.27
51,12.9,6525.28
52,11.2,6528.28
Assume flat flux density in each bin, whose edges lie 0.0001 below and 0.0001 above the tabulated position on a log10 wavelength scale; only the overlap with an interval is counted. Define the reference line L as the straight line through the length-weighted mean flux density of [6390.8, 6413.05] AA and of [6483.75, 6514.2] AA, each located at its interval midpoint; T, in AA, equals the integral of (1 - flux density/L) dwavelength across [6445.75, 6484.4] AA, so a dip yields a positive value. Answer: 2.9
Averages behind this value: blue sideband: 11.1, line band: 10.4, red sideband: 11.2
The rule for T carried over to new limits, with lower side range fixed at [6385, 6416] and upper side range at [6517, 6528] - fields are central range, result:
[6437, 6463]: 1.6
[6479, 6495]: 2.0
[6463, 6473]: 0.1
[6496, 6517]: 1.0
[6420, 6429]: 0.0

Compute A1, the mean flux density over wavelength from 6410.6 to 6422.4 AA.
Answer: 12.2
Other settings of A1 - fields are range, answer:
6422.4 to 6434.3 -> 10.8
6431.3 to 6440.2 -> 10.4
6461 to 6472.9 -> 11.4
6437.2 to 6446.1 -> 11.5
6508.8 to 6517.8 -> 10.1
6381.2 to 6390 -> 10.7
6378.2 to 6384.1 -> 10.3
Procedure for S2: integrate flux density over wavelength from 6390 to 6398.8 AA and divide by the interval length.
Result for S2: 11.6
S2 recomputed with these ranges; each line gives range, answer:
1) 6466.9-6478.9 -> 11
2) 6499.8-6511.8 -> 12.1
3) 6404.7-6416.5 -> 11.7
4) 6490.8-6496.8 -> 9.24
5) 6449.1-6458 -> 10.1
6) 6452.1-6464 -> 10.7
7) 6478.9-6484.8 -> 7.85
